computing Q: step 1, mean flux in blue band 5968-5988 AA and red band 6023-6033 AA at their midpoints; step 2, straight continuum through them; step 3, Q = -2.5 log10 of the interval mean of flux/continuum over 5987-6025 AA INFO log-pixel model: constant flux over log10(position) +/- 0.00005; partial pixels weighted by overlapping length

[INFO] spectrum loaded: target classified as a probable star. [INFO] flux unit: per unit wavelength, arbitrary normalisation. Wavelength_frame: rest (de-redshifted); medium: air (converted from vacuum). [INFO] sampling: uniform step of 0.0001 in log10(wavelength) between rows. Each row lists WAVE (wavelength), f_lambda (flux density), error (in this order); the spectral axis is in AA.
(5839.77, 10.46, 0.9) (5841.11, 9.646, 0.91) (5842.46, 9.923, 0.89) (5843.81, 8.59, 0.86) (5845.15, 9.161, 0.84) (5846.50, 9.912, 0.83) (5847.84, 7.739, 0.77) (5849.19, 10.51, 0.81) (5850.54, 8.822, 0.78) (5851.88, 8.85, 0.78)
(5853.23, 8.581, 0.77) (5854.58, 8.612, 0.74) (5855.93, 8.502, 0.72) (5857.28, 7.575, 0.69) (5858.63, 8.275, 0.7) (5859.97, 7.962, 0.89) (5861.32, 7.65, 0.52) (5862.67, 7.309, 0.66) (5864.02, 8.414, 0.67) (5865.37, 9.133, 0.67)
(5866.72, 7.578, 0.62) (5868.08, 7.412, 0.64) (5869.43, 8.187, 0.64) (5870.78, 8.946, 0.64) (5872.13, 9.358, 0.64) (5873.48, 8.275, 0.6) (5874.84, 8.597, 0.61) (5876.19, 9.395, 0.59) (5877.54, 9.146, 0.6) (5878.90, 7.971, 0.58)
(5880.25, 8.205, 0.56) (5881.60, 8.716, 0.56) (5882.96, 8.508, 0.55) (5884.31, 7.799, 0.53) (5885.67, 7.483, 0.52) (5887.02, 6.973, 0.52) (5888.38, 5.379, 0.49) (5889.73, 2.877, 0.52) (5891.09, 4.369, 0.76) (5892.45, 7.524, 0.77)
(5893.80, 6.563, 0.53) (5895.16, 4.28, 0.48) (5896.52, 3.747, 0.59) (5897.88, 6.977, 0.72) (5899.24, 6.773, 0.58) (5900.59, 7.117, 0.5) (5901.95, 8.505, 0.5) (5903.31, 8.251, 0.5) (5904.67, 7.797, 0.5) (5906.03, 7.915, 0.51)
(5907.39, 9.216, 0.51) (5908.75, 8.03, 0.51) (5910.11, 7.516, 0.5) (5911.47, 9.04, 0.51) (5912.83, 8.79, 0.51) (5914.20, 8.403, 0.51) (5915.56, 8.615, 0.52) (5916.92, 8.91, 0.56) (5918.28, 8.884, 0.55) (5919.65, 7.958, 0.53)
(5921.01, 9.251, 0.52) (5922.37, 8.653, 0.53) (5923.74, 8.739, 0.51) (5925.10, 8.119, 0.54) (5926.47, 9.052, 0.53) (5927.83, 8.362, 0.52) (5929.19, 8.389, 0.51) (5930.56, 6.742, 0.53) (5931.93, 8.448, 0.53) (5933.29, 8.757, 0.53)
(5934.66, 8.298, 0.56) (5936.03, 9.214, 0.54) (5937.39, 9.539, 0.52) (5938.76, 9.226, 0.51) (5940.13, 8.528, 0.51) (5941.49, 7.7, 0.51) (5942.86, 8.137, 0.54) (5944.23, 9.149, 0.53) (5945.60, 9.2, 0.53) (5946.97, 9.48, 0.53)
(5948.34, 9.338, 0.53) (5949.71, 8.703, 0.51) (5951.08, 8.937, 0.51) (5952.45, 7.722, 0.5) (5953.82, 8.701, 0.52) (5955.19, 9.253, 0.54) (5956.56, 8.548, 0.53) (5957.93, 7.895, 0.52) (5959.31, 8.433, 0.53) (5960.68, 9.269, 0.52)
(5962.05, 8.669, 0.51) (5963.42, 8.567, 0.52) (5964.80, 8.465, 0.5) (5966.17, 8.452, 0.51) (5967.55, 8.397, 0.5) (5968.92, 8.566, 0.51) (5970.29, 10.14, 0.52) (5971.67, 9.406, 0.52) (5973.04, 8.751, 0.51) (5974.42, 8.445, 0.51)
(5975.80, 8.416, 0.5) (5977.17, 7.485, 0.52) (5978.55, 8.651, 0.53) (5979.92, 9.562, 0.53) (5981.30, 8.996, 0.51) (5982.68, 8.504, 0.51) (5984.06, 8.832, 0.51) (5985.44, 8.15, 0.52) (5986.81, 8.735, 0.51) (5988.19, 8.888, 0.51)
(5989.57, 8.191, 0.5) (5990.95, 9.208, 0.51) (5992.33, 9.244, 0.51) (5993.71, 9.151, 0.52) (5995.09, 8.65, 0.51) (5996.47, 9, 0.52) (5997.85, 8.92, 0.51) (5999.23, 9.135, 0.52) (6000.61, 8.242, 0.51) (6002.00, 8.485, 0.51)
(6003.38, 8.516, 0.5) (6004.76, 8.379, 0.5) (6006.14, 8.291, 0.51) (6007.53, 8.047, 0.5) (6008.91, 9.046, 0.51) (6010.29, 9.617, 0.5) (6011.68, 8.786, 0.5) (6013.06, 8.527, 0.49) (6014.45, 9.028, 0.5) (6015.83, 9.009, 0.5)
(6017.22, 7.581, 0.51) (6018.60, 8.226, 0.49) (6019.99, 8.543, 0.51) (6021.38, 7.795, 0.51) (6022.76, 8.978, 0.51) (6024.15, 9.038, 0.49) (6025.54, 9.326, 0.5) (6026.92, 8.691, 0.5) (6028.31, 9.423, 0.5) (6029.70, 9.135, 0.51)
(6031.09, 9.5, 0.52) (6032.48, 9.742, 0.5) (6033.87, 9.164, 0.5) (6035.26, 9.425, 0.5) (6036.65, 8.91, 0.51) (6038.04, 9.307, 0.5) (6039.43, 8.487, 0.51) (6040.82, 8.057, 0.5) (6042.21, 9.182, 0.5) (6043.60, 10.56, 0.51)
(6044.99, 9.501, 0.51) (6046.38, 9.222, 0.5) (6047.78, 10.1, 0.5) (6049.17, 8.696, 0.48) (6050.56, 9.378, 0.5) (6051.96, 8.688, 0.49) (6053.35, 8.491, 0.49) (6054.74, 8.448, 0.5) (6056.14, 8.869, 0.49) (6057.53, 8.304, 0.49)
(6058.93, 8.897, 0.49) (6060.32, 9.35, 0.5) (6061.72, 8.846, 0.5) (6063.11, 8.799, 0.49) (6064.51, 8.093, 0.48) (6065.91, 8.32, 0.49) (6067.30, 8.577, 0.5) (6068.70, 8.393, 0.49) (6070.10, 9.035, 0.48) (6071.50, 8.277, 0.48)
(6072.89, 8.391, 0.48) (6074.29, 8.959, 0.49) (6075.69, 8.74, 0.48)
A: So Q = 0.04 mag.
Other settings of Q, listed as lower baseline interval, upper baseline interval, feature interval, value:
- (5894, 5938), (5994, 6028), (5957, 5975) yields -0.044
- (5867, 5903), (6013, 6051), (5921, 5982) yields -0.079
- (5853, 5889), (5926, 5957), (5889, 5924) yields 0.130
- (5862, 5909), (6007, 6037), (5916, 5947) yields -0.086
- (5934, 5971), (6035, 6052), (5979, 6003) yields 0.017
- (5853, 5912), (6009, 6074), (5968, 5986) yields -0.049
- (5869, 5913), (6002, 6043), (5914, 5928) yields -0.112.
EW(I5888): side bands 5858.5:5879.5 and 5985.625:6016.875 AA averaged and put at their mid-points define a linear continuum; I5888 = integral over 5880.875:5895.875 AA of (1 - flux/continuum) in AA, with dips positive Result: 3.6 AA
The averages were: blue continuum 8.35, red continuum 8.75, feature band 6.41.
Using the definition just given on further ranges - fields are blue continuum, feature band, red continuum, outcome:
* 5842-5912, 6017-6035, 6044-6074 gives -0.5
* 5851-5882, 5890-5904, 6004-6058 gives 3.6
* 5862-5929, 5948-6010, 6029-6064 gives -1.4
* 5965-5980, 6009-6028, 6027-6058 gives 0.5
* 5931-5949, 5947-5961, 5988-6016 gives 0.2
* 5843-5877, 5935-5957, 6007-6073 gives -0.3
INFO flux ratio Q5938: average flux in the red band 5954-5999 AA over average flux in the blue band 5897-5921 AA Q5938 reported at 1.07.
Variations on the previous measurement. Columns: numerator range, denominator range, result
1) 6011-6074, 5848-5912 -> 1.14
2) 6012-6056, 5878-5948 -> 1.14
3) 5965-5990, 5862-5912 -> 1.15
